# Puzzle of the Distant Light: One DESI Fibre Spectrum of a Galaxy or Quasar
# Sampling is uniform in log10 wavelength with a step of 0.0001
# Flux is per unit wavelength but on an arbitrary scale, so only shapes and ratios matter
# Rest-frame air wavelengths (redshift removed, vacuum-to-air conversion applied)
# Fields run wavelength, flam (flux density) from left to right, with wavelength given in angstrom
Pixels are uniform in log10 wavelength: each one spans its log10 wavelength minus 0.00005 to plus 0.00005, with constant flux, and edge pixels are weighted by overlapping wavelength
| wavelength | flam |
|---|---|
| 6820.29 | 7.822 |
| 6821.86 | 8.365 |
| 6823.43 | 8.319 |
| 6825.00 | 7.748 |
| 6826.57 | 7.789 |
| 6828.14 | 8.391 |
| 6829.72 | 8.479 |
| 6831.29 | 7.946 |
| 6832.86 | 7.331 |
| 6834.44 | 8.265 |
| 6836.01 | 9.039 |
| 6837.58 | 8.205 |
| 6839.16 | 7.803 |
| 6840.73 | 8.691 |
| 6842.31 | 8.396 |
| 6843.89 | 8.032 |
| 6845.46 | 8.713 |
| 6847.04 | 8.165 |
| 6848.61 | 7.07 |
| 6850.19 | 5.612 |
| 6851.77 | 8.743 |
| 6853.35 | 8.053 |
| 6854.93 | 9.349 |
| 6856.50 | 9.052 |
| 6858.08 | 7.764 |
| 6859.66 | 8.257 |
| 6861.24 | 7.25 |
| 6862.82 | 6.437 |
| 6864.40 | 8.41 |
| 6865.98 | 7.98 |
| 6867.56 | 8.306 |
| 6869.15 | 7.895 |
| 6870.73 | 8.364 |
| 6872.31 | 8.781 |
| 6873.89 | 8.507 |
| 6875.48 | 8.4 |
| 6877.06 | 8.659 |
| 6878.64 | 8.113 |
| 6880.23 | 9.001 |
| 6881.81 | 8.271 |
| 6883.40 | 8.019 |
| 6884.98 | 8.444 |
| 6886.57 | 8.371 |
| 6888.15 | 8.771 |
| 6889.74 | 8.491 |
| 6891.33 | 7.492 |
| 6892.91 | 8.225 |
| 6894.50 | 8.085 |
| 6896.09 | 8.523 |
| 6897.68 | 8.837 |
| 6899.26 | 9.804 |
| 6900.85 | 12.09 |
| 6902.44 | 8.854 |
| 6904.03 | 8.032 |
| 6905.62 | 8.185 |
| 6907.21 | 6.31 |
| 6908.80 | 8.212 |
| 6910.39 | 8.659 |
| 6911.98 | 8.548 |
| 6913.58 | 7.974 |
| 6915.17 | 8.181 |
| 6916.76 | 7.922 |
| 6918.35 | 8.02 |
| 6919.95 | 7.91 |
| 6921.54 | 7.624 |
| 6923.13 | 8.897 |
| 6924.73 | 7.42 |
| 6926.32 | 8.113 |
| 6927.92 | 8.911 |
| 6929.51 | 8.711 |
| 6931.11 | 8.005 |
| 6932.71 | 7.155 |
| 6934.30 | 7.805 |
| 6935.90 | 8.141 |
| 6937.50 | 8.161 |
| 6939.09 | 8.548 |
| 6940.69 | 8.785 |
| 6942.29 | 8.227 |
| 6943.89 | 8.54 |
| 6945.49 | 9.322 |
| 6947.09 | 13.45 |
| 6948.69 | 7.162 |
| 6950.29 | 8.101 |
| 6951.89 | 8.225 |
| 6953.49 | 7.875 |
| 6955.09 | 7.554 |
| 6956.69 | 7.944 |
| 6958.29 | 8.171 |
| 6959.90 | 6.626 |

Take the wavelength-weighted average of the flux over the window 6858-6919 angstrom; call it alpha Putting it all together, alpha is 8.33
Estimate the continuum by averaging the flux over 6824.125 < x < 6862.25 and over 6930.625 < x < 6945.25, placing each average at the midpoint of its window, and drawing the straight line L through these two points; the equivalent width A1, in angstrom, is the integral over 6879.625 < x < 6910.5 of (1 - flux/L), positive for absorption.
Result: -1.45 angstrom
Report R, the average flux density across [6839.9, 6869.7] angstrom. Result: 8.01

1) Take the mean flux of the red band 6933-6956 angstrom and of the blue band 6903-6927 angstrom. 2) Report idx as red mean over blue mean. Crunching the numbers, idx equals 1.07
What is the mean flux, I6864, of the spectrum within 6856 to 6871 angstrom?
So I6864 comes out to 7.93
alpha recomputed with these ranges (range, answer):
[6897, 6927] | 8.4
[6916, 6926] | 7.97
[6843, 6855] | 7.88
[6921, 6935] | 8.08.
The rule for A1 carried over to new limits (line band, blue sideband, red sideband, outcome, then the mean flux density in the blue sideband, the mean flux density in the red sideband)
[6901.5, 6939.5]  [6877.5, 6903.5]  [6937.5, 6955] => 2.7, 8.71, 8.74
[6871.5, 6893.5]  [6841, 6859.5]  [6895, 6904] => 1.4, 8.11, 9.44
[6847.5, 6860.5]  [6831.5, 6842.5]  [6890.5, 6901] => 0.6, 8.22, 8.82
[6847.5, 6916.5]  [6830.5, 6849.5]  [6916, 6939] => -1.6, 8.13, 8.07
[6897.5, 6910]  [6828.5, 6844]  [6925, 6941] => -0.9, 8.23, 8.19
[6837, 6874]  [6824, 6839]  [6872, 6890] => 1.0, 8.12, 8.48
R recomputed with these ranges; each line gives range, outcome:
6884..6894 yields 8.29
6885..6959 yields 8.4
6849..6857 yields 8.07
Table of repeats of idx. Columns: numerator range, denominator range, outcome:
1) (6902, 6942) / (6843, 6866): 1.02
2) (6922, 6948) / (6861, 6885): 1.05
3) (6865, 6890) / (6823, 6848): 1.02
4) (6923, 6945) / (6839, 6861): 1.02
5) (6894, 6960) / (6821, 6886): 1.03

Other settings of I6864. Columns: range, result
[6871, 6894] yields 8.39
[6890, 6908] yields 8.58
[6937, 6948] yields 9.3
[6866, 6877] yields 8.36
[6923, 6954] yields 8.47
